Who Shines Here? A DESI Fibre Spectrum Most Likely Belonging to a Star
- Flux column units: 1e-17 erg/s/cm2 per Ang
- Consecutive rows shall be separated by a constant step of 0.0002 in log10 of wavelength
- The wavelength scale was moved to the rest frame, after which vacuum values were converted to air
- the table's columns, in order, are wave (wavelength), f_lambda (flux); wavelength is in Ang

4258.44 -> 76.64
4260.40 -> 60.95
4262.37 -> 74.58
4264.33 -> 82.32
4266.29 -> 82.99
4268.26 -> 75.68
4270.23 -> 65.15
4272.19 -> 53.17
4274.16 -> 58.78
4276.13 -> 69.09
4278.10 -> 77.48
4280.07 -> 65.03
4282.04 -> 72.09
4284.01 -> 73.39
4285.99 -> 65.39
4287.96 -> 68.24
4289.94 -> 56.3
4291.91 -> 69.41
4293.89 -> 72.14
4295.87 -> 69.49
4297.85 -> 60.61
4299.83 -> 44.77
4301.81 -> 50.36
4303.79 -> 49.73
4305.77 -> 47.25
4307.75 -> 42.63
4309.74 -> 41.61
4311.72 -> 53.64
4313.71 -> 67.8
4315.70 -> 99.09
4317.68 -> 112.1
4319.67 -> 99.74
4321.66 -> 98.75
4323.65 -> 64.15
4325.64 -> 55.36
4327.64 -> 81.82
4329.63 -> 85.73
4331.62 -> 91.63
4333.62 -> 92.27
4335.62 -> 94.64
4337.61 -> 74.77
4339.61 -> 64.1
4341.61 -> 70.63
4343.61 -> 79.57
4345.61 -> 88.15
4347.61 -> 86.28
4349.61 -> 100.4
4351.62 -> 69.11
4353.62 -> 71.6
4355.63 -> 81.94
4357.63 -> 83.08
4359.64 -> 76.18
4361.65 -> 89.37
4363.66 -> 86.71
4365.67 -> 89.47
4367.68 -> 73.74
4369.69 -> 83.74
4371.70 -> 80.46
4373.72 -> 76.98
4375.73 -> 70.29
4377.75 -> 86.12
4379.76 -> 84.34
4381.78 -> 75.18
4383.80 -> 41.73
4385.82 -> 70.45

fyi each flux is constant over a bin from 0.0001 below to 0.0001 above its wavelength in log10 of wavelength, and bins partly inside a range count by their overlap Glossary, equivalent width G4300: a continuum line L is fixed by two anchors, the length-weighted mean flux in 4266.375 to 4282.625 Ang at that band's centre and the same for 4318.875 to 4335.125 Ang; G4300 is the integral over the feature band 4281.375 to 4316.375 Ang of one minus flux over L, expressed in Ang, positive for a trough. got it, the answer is 6.6 Ang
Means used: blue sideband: 67.8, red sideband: 83.8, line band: 60.9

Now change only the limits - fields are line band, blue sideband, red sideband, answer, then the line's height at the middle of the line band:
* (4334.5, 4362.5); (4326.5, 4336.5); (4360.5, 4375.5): 1.6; 85.6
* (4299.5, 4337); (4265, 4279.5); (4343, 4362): 2.1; 76.7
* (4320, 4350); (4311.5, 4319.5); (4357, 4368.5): 1.4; 85.9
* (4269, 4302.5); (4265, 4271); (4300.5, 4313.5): -0.8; 63.2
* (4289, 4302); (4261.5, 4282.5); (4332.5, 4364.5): 2.3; 74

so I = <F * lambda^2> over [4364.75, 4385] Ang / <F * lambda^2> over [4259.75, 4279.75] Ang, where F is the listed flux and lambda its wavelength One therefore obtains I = 1.14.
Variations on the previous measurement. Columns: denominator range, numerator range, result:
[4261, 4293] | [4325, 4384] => 1.20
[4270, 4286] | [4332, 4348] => 1.26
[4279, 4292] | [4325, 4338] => 1.27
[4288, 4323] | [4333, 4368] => 1.25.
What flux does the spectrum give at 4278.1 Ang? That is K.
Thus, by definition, 77.48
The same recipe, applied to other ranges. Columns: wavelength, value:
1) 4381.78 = 75.18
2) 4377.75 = 86.12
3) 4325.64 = 55.36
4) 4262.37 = 74.58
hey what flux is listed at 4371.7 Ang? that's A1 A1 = 80.46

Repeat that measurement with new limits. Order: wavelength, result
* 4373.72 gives 76.98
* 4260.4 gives 60.95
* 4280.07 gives 65.03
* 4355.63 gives 81.94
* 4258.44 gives 76.64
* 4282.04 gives 72.09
